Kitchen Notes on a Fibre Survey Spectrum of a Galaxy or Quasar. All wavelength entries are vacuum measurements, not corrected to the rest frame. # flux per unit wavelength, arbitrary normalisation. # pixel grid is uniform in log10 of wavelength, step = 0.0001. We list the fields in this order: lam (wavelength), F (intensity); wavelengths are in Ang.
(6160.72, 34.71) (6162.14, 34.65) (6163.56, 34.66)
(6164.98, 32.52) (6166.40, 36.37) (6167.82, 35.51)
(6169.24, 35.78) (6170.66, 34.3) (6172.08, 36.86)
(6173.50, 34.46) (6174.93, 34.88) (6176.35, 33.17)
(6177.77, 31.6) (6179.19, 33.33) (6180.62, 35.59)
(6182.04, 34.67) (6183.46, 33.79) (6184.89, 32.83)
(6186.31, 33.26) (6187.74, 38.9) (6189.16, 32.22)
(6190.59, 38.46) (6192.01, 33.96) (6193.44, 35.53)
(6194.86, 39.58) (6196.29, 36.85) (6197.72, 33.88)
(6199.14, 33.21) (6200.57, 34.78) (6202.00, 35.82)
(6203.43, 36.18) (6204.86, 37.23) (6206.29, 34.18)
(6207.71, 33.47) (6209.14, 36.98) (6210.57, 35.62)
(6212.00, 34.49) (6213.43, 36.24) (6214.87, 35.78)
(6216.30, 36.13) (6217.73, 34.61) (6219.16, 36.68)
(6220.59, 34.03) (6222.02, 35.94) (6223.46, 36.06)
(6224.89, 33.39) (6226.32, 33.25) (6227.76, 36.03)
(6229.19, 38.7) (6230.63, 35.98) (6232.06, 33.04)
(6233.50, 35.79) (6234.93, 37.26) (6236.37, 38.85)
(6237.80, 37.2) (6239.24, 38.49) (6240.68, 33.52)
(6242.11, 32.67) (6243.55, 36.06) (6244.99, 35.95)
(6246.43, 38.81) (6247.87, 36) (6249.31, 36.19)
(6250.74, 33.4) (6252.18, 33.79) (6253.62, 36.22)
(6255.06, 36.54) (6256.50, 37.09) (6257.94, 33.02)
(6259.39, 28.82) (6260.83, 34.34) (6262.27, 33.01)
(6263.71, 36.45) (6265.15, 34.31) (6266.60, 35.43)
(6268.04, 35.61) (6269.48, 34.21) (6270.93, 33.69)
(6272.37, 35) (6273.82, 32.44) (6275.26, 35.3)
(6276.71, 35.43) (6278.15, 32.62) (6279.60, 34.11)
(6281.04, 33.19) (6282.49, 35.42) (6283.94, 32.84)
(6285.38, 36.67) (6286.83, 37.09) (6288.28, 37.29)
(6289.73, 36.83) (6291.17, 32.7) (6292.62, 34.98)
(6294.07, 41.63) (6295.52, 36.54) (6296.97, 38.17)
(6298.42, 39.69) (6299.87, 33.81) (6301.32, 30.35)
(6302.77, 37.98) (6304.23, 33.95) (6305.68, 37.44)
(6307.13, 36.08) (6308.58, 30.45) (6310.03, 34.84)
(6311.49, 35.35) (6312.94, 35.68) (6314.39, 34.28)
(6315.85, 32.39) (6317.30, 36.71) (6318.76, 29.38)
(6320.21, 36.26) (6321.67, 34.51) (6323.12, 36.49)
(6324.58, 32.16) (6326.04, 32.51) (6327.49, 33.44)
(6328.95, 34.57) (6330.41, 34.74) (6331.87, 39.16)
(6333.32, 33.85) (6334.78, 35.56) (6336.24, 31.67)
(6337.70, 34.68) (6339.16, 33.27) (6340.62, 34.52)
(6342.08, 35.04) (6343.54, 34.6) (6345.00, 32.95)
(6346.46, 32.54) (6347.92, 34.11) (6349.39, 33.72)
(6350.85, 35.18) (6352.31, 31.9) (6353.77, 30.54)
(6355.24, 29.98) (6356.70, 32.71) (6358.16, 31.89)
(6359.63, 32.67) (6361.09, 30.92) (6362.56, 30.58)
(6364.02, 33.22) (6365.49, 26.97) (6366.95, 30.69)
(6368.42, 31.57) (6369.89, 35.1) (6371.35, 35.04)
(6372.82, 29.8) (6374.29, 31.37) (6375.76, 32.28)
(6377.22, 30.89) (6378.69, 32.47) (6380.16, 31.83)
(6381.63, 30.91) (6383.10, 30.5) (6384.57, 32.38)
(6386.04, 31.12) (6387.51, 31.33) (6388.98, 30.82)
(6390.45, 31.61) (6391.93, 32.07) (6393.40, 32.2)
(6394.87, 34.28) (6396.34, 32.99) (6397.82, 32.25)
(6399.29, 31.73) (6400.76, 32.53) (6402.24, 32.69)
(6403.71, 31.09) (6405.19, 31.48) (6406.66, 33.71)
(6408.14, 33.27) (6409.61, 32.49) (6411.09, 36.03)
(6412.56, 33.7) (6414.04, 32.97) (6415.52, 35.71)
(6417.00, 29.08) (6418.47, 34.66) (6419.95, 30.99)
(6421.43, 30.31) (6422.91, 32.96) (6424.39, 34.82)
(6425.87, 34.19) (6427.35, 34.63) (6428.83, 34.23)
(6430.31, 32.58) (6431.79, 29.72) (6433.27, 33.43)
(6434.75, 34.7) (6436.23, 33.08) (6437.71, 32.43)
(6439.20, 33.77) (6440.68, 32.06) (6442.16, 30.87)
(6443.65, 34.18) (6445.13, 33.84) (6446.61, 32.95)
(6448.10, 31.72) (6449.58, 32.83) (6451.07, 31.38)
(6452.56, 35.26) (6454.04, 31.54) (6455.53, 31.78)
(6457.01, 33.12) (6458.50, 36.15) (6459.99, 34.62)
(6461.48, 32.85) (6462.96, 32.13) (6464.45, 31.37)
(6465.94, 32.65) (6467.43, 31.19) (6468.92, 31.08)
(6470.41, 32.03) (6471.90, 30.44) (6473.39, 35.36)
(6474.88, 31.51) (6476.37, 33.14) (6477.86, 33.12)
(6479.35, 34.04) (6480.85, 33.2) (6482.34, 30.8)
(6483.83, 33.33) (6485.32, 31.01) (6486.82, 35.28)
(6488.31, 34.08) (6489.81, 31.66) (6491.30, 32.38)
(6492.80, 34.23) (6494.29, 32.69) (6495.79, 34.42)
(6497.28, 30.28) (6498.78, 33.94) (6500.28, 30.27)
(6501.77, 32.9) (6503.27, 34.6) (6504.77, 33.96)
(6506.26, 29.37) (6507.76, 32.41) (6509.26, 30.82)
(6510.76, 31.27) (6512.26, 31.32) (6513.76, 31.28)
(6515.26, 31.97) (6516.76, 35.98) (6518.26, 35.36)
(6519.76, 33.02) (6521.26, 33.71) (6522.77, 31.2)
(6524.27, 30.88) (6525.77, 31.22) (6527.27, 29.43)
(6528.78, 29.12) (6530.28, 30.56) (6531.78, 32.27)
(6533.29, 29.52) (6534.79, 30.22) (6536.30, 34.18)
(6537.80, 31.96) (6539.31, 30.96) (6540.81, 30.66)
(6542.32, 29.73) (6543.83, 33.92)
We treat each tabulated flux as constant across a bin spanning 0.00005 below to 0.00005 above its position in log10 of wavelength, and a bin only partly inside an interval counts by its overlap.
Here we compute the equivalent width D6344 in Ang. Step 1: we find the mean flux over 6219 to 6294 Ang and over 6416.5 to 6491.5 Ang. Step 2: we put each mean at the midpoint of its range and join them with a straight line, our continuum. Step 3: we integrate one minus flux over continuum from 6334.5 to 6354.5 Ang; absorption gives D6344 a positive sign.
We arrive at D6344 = 0.33 Ang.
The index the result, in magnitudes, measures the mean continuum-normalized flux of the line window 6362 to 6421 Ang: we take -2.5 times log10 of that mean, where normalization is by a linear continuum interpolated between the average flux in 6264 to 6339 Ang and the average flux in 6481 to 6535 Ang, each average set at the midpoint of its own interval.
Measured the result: 0.05 mag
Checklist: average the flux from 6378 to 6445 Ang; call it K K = 32.6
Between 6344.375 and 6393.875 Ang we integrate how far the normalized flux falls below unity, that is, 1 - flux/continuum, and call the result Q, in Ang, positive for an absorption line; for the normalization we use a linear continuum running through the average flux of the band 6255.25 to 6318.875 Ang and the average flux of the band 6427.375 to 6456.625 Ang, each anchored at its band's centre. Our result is 2.8 Ang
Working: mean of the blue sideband 34.9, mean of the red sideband 32.8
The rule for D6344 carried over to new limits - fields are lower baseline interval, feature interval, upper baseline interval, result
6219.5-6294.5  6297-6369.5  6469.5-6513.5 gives 1.4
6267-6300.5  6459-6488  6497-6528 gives 0.1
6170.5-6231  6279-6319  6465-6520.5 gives -1.1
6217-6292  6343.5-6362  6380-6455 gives 0.6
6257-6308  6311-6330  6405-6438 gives 0.2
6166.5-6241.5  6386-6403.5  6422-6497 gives 0.7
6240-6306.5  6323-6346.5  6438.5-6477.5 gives 0.1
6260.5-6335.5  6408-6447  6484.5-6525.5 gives 0.4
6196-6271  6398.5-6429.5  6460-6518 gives 0.3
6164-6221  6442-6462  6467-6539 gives -0.3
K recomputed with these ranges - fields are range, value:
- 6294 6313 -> 35.7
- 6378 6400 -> 31.9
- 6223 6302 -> 35.3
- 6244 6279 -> 34.7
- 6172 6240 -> 35.4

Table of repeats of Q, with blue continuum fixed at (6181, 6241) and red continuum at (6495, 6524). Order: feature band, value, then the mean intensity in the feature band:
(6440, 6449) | 0.2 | 32.6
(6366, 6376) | 0.5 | 32.1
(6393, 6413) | 0.4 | 32.9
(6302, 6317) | -0.1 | 34.9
